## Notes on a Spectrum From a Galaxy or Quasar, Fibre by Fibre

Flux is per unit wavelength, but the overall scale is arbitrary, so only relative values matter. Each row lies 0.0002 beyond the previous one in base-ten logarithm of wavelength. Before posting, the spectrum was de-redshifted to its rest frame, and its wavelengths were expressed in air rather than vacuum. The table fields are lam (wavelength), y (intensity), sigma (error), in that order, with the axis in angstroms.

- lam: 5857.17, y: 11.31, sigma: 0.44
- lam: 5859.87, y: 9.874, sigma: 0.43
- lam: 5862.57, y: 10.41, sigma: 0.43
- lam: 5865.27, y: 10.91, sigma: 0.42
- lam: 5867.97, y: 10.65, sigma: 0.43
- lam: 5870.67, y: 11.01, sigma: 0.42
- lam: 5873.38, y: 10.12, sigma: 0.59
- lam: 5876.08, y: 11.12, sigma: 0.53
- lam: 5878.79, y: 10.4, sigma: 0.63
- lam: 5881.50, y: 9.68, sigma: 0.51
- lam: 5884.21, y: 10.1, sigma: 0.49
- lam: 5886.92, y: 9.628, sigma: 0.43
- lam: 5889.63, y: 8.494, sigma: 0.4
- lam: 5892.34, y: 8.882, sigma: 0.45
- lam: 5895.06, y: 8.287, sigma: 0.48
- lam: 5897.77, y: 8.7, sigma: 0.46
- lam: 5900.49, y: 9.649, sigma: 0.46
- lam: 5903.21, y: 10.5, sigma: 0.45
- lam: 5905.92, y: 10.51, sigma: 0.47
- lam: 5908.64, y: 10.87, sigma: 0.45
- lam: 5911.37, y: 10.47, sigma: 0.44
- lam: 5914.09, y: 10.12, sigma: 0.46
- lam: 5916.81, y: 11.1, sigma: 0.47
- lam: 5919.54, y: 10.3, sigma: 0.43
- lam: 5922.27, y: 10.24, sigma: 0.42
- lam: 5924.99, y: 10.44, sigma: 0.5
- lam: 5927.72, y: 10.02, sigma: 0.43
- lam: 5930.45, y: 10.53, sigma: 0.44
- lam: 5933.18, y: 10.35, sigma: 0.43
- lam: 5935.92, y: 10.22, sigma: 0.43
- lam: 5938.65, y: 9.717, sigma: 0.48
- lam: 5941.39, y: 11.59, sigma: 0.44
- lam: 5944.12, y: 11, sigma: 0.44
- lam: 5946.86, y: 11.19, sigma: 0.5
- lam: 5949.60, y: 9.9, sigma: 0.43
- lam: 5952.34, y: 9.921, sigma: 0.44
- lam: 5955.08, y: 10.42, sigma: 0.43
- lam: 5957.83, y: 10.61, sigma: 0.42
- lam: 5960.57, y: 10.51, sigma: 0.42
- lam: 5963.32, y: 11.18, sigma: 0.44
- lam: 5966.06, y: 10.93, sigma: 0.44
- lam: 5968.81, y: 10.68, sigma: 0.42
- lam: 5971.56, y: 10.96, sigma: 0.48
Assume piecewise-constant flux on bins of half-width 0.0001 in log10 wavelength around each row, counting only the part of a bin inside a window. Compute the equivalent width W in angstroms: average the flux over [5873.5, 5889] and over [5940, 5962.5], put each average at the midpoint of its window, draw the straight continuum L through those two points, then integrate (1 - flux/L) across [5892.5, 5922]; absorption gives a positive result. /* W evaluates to 0.9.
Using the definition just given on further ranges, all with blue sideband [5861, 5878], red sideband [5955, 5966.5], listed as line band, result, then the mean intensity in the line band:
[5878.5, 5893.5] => 1.7 angstroms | 9.48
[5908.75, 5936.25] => 0.8 angstroms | 10.4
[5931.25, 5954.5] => 0.5 angstroms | 10.5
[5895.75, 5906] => 1.0 angstroms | 9.66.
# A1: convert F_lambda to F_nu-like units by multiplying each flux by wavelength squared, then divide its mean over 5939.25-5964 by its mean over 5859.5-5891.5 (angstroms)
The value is 1.07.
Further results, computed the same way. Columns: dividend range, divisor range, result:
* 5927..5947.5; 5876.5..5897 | 1.14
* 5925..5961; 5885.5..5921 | 1.08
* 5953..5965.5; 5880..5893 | 1.16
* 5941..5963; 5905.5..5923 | 1.02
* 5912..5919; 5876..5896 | 1.12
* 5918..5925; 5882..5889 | 1.08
